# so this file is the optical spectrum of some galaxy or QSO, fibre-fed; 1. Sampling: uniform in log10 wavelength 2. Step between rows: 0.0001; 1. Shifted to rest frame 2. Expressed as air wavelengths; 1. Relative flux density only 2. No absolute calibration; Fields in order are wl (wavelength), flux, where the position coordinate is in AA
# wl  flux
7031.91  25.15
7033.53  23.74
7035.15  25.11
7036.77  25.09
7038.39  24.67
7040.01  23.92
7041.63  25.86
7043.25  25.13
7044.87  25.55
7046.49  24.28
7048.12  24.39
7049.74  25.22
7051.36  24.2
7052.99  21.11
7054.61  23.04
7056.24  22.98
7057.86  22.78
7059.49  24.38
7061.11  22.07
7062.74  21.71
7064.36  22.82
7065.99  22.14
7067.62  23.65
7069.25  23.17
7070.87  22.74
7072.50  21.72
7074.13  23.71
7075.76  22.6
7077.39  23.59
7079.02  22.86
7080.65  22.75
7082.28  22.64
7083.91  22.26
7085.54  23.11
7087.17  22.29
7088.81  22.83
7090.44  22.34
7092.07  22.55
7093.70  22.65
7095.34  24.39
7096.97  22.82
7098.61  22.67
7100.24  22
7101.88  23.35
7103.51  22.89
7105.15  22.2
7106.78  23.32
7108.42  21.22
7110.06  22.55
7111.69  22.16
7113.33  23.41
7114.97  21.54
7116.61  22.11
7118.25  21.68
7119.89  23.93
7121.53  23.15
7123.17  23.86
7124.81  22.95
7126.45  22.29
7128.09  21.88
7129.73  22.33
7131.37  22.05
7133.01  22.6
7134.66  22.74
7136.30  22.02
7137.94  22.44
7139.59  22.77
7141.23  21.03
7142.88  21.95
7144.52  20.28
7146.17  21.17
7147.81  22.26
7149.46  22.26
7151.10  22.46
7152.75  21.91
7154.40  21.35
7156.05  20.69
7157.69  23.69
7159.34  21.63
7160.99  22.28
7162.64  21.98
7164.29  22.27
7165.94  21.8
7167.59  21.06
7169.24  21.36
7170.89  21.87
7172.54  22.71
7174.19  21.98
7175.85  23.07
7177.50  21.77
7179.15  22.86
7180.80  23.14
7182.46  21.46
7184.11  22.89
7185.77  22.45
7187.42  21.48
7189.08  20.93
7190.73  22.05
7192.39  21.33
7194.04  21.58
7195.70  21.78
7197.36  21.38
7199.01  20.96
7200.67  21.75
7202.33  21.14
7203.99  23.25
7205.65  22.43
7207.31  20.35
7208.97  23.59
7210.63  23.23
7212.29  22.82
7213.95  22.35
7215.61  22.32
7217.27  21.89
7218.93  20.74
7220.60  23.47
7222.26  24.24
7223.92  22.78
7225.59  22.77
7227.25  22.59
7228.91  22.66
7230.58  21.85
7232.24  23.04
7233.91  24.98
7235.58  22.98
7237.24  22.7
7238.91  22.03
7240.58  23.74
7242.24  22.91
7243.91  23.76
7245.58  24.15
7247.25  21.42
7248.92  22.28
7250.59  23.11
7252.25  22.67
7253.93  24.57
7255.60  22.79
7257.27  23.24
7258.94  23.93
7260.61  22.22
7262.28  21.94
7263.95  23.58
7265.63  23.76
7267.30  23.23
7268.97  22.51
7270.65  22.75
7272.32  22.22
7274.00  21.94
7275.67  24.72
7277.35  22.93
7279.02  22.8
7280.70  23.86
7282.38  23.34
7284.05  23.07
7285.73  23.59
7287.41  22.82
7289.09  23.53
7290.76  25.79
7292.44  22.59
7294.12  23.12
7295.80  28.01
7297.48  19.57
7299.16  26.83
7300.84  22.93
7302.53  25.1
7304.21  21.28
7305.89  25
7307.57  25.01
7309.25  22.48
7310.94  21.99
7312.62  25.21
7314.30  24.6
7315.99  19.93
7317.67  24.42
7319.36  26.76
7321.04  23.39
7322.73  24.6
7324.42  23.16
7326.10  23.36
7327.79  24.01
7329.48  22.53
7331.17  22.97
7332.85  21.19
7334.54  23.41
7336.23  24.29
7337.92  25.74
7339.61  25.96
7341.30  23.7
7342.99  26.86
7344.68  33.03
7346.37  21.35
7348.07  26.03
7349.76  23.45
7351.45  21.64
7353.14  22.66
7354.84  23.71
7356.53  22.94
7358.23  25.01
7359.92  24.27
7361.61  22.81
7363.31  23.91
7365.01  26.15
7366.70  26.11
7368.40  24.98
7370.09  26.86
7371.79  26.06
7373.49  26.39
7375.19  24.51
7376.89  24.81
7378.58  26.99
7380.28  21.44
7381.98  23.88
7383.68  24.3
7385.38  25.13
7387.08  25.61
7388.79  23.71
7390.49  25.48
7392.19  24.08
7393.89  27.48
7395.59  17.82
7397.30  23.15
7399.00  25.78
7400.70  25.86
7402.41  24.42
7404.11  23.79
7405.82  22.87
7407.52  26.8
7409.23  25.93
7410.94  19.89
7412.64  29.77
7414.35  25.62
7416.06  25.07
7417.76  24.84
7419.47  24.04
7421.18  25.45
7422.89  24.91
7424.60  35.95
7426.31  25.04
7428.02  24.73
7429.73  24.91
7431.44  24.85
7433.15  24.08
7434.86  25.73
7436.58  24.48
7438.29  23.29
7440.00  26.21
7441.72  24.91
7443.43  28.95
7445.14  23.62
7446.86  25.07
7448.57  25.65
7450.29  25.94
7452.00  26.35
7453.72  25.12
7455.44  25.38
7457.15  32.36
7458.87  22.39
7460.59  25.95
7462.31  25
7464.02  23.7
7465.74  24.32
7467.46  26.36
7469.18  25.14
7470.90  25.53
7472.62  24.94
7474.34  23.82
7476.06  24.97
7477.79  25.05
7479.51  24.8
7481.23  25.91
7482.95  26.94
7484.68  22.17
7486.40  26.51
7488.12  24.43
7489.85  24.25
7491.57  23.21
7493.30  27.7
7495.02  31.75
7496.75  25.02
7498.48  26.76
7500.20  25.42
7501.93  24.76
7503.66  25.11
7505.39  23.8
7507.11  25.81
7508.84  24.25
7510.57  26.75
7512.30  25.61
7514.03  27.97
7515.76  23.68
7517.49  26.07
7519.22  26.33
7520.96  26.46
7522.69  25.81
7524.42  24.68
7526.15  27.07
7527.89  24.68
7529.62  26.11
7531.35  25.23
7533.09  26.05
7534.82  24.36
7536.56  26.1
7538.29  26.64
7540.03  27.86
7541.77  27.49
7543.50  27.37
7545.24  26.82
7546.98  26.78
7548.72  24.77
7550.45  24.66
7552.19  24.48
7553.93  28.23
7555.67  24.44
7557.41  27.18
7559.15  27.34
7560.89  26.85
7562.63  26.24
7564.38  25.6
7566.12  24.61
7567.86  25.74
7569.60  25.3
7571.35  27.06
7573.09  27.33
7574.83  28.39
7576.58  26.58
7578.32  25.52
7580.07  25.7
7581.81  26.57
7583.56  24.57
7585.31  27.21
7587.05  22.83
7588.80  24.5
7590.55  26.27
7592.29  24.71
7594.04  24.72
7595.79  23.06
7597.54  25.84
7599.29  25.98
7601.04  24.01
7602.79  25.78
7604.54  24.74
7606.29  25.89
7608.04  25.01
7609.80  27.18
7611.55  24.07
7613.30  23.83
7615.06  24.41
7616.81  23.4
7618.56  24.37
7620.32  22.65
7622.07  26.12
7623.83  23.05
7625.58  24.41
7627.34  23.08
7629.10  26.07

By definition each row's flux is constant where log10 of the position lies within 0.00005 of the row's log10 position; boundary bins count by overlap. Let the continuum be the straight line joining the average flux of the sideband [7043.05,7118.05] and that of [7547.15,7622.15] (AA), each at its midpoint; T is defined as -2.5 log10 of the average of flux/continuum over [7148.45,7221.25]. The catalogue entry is 0.07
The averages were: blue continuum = 22.9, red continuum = 25.4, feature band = 22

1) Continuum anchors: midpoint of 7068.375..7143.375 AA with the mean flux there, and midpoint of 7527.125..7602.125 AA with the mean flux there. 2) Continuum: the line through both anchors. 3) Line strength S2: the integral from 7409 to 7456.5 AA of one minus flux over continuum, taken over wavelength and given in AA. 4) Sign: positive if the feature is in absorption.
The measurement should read -1.3 AA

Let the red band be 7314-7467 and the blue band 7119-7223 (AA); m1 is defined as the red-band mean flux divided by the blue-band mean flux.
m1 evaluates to 1.12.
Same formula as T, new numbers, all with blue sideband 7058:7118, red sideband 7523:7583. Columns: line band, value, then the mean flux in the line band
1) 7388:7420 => 0.02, 24.6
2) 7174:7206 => 0.07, 22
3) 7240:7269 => 0.04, 23.1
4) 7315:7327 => 0.03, 23.7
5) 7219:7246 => 0.03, 23.1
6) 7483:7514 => 0.01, 25.6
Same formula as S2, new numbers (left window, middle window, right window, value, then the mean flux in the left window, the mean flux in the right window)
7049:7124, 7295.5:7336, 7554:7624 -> 0.7 AA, 22.8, 25.4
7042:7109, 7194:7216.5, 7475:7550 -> 1.7 AA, 23.1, 25.8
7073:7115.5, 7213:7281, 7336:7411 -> 2.4 AA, 22.7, 24.7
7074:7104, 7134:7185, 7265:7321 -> 2.3 AA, 22.8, 23.6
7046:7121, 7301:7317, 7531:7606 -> 0.6 AA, 22.8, 25.9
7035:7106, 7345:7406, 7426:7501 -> 1.3 AA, 23.3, 25.4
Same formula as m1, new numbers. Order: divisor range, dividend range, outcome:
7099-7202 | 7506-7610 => 1.17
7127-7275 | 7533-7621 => 1.15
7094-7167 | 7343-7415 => 1.11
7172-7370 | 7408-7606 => 1.10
